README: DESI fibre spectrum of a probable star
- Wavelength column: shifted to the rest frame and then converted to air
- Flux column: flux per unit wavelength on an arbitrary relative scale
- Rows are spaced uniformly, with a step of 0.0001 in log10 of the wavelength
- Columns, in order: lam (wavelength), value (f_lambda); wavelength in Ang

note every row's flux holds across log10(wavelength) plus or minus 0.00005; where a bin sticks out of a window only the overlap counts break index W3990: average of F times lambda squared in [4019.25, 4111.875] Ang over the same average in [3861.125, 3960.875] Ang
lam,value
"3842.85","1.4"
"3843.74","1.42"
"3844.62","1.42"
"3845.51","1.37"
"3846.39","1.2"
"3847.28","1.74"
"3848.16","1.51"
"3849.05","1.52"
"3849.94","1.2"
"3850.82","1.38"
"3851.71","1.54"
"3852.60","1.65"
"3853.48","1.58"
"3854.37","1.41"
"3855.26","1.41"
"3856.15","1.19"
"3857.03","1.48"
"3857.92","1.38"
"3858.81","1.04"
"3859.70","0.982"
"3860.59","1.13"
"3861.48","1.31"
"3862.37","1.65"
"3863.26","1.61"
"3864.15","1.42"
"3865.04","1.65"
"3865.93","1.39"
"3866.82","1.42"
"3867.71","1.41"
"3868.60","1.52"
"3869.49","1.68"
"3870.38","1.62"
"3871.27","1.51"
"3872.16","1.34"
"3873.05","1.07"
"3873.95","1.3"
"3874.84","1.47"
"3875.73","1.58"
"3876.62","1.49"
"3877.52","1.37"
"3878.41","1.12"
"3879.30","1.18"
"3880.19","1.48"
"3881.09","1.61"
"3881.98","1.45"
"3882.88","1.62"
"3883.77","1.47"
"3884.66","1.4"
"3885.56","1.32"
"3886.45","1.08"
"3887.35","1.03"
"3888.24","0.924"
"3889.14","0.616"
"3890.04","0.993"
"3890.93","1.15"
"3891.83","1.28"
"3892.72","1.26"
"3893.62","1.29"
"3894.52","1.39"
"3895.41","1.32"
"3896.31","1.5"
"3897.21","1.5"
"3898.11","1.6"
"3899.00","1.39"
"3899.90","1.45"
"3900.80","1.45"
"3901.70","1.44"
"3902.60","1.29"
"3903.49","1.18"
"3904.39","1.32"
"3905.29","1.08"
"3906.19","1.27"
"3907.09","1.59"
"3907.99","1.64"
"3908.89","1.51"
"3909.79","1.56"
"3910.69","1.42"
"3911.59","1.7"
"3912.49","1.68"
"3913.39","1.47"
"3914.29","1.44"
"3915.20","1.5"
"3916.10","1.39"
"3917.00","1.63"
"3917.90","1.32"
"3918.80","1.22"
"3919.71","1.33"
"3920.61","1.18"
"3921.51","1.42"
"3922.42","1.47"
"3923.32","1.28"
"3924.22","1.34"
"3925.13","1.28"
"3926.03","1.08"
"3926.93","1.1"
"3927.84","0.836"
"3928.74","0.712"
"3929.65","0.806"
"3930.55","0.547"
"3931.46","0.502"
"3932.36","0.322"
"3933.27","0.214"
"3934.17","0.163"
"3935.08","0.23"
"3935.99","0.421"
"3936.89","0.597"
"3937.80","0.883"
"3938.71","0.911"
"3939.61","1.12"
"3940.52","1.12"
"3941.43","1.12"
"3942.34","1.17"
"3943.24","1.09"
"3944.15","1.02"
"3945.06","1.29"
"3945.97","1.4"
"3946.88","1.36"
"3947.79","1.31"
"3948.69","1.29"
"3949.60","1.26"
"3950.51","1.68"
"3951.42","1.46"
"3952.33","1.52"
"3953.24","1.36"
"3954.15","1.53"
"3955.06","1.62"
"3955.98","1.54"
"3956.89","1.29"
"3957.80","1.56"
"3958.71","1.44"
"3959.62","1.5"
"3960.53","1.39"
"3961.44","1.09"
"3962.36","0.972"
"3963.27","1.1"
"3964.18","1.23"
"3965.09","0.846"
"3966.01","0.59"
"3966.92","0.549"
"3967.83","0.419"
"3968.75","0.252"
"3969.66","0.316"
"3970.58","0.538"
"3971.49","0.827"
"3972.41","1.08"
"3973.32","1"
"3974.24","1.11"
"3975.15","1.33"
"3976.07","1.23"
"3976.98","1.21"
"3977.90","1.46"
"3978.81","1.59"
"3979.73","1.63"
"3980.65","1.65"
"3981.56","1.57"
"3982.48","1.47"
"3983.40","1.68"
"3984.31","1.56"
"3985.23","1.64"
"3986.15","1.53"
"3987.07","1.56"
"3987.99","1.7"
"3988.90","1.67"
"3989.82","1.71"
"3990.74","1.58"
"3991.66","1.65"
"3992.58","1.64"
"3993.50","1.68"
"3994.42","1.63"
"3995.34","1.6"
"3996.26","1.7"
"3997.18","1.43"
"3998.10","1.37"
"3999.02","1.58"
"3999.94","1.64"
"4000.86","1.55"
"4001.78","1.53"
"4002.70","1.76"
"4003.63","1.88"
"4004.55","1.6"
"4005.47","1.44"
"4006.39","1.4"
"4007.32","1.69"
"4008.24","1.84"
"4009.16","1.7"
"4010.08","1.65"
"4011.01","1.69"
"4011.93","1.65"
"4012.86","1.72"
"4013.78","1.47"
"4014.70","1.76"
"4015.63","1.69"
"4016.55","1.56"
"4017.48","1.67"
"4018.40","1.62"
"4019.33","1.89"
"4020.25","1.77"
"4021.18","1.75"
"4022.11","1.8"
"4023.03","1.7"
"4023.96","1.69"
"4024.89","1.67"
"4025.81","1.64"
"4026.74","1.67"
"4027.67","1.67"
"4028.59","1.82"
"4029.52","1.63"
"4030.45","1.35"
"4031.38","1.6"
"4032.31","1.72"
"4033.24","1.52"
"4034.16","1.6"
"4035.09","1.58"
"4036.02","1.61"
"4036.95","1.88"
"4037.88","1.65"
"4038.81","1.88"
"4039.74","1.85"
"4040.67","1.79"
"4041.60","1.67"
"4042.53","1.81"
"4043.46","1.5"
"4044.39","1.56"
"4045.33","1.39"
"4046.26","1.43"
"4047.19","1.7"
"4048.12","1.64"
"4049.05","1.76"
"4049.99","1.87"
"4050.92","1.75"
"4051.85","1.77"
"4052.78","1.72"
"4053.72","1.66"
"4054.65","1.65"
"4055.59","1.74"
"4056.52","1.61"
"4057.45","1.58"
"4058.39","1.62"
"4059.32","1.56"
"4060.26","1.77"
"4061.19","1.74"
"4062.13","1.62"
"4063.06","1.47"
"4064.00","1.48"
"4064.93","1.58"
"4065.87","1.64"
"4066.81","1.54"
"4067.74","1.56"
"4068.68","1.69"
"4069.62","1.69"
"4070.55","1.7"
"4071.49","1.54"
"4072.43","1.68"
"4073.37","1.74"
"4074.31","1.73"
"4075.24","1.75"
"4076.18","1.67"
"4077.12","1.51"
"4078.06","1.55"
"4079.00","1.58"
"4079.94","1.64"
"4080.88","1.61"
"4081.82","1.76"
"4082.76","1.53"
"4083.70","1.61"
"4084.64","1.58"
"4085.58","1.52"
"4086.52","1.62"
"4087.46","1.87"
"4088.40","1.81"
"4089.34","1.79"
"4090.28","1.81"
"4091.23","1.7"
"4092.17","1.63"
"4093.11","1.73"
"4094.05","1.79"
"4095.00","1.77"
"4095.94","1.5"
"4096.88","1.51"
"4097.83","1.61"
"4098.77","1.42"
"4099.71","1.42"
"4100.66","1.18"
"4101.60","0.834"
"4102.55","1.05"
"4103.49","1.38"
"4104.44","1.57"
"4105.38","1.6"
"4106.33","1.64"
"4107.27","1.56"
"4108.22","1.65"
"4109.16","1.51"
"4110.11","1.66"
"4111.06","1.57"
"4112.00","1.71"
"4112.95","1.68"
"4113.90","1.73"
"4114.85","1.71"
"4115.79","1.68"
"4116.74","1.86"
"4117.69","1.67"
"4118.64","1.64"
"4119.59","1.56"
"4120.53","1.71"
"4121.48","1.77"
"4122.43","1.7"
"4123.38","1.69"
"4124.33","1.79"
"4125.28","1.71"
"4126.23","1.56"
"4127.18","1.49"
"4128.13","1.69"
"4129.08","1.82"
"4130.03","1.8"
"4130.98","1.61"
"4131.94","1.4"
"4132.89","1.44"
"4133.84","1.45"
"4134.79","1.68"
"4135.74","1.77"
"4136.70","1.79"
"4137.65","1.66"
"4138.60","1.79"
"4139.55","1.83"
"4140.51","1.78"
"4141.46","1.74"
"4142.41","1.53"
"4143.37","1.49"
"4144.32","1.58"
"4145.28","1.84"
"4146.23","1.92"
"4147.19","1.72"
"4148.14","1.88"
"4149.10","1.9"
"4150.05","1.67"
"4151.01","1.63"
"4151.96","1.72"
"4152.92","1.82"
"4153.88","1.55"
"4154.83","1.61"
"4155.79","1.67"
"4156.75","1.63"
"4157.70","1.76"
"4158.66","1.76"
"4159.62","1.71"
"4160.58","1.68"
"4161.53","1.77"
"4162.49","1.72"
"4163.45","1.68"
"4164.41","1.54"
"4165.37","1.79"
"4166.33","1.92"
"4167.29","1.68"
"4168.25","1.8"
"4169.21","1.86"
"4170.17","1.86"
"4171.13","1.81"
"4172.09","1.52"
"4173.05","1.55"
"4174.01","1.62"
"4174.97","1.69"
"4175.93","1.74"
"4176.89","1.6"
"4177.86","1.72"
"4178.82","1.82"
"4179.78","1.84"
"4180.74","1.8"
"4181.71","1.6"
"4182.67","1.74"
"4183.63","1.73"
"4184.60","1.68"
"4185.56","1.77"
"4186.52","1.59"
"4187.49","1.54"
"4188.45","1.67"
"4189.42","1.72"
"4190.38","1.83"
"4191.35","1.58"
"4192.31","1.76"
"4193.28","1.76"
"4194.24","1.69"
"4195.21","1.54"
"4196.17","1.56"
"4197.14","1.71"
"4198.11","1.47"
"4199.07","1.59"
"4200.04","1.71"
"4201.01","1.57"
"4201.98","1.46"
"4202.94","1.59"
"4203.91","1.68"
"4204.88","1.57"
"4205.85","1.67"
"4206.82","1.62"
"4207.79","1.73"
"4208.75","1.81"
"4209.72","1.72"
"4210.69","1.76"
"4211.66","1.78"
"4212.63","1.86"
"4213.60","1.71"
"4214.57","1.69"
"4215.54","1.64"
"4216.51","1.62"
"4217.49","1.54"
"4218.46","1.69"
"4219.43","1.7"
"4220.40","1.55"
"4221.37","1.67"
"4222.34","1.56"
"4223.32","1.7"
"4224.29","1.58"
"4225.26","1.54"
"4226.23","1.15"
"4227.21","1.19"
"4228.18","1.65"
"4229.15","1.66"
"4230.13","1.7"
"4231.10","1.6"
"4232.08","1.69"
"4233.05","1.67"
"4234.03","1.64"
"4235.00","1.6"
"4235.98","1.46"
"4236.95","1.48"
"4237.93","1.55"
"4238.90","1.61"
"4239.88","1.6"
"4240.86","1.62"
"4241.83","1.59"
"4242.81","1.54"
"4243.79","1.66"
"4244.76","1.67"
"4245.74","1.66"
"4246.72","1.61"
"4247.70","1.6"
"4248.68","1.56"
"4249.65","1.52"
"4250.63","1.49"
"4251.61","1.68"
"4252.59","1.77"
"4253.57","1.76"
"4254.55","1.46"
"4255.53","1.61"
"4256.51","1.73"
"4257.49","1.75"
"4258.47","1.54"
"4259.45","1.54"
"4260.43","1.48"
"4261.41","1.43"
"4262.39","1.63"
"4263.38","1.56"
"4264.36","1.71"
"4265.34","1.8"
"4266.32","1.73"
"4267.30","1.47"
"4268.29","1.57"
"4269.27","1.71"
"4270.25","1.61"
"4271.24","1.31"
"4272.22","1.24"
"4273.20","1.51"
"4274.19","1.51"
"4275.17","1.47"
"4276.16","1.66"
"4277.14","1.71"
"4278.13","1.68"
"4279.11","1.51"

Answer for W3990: 1.38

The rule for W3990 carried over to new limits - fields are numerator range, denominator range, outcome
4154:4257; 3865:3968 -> 1.54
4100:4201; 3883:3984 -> 1.56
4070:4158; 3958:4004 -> 1.31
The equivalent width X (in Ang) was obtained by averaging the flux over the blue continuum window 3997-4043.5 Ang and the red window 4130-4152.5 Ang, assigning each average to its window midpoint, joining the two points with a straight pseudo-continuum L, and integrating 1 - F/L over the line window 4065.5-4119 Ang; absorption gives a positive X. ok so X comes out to 2.3 Ang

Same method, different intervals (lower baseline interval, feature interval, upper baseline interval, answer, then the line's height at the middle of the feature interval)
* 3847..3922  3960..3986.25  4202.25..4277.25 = 5.68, 1.44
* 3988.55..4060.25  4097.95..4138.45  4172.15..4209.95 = 1.68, 1.66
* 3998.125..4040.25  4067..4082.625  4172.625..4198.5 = 0.23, 1.67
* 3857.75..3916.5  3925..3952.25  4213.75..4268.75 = 8.91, 1.41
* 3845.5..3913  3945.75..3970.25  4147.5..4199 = 4.87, 1.47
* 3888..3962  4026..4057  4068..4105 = -3.76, 1.49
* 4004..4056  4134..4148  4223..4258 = -0.78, 1.63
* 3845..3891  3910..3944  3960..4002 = 7.10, 1.33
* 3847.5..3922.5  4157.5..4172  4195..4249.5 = -1.62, 1.57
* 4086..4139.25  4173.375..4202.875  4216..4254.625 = -1.20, 1.6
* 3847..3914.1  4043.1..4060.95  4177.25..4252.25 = -1.59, 1.51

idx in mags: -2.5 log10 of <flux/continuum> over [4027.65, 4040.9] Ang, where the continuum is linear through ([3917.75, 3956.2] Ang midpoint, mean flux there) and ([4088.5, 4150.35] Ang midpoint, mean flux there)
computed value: -0.215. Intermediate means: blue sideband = 1.08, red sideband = 1.64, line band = 1.68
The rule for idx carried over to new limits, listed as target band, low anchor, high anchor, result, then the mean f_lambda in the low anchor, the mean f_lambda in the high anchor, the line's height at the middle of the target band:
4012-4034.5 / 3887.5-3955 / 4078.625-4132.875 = -0.17 mag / 1.2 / 1.61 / 1.43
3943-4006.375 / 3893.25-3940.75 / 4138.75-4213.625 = -0.05 mag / 1.18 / 1.7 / 1.29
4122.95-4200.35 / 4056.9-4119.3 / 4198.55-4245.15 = -0.05 mag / 1.61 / 1.62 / 1.61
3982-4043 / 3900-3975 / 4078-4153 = -0.22 mag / 1.14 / 1.64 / 1.35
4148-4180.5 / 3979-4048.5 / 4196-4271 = -0.06 mag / 1.64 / 1.61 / 1.62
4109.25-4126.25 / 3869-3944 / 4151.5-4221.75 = -0.08 mag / 1.22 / 1.69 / 1.57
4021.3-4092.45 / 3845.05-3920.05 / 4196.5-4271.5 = -0.11 mag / 1.39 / 1.61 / 1.5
